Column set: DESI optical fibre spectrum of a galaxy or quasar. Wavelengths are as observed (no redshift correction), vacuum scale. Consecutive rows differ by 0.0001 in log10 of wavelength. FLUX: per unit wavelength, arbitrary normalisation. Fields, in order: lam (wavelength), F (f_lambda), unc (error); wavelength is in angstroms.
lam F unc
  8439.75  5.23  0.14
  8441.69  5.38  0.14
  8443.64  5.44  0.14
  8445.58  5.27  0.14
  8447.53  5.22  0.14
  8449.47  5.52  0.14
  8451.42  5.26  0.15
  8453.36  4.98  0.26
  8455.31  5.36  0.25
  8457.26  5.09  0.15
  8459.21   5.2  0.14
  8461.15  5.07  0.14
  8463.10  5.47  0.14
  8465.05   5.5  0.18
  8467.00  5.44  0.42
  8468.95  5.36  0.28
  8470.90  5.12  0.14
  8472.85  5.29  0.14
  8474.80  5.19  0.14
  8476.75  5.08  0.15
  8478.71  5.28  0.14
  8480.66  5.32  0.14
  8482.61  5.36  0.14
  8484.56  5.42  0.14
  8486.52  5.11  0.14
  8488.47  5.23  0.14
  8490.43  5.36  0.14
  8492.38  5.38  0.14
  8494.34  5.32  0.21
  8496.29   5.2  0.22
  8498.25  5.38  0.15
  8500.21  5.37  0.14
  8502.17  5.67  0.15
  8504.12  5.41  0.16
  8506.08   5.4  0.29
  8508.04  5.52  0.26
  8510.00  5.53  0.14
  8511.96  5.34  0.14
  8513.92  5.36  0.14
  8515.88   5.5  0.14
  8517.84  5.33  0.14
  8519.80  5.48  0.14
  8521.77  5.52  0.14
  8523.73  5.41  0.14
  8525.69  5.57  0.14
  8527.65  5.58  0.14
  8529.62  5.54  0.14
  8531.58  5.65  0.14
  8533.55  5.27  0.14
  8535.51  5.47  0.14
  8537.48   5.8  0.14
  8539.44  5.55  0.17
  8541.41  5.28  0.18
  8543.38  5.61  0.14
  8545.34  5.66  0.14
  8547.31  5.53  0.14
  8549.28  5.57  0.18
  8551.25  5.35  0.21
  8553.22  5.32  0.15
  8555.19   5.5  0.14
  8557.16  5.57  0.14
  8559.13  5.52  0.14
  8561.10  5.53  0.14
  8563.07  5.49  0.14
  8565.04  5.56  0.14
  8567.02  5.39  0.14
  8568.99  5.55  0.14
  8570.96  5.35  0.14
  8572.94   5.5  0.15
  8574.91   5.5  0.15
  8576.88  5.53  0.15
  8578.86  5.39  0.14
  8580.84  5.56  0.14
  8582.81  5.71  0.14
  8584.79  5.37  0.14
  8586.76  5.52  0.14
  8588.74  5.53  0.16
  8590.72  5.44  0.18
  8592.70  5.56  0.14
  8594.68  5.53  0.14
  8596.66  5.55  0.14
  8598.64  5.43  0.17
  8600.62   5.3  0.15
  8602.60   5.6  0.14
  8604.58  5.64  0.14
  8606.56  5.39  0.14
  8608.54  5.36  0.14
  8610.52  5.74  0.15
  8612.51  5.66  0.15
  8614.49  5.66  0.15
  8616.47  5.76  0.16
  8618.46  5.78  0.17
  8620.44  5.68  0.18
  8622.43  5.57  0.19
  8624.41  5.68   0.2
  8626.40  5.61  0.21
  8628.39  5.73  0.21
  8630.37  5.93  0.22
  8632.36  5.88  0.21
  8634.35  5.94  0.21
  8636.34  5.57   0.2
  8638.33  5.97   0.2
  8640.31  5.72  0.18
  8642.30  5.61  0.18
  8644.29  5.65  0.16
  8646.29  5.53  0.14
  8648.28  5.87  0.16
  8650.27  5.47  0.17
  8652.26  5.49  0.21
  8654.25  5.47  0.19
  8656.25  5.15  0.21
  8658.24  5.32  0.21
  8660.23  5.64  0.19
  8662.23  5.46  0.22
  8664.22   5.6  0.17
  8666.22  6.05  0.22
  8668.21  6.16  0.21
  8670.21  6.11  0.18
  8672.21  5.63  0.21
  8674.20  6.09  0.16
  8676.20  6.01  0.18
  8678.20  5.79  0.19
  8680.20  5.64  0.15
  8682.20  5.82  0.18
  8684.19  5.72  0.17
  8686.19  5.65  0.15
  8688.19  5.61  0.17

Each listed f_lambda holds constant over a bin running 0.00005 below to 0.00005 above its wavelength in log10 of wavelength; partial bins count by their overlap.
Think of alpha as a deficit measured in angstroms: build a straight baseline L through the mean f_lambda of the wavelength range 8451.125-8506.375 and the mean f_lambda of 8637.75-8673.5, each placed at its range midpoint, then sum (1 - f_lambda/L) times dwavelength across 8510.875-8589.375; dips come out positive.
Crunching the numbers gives -0.72 angstroms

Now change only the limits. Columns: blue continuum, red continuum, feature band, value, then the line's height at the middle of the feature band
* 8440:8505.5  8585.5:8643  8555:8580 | 0.1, 5.52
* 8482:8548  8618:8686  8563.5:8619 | 0.7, 5.6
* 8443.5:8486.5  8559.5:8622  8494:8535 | -0.5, 5.38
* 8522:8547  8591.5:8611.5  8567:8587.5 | 0.1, 5.52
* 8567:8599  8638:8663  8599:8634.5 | -0.8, 5.53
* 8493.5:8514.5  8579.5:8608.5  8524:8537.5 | -0.2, 5.44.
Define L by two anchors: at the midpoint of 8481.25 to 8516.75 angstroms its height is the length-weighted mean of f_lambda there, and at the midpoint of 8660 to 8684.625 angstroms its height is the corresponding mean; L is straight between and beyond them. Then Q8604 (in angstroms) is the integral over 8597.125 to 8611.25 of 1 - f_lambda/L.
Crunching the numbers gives 0.4 angstroms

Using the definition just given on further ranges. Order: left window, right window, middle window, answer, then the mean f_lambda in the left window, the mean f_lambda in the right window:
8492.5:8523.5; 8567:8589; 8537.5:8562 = -0.2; 5.42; 5.5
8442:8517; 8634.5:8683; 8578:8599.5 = 0.2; 5.32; 5.7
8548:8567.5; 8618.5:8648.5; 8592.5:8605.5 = 0.2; 5.48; 5.73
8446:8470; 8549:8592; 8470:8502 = 0.3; 5.29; 5.49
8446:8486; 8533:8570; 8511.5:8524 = 0.0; 5.27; 5.5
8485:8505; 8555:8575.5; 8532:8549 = -0.3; 5.34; 5.5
